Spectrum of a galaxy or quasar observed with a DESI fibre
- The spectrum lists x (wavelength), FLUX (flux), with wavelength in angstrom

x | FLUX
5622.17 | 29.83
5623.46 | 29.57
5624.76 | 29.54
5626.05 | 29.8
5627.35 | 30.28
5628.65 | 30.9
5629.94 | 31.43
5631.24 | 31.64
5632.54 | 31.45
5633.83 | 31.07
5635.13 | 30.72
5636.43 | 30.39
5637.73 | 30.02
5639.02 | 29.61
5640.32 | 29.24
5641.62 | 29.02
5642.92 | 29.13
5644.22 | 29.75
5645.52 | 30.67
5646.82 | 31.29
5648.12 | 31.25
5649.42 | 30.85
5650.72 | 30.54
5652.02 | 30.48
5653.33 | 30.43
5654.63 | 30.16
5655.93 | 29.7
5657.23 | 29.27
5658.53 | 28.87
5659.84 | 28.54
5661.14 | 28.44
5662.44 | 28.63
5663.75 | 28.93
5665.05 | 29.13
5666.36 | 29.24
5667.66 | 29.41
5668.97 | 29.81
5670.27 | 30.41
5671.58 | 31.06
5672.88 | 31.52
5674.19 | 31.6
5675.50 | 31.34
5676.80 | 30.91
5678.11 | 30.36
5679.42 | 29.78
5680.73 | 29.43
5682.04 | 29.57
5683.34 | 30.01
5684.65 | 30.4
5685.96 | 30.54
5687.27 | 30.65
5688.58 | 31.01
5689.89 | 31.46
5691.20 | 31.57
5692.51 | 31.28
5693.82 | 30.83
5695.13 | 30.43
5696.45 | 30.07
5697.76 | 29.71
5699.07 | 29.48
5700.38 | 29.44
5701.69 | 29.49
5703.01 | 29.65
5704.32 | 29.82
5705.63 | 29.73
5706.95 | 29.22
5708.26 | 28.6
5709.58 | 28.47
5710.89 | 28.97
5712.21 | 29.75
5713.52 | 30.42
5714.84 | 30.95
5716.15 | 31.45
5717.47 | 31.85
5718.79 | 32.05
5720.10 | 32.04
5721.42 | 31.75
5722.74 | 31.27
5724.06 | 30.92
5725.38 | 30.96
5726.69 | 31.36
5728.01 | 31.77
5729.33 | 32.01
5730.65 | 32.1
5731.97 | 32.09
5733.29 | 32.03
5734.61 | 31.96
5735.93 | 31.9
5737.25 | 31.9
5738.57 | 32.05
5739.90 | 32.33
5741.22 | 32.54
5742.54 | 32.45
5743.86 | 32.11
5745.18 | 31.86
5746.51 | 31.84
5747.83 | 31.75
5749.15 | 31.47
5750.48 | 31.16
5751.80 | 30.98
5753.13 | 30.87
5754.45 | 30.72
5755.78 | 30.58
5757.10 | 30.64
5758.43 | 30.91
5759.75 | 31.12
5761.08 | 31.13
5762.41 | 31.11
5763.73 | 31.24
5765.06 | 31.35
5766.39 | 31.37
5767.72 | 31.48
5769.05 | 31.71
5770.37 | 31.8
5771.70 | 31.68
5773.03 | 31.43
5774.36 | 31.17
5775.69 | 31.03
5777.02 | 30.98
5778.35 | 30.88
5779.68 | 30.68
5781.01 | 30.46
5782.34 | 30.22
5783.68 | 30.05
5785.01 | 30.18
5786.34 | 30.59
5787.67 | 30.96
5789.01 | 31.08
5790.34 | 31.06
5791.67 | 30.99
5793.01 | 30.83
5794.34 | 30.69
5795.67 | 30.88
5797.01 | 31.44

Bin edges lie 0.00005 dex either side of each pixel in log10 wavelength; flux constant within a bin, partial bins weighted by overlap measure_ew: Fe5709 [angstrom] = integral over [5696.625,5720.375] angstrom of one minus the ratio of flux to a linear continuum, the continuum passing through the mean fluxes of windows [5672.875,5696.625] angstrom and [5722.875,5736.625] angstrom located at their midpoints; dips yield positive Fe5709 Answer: 0.9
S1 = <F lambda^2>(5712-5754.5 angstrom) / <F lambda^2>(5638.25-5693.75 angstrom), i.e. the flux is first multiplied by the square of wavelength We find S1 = 1.07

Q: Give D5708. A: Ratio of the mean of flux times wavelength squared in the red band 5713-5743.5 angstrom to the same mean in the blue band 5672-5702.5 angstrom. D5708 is 1.1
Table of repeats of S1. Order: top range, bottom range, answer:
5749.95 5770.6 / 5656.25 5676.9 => 1.08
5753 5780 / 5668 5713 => 1.06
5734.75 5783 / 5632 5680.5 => 1.08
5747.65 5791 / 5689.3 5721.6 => 1.05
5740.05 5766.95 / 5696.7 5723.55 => 1.05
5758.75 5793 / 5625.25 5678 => 1.07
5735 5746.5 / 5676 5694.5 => 1.07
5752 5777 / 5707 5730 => 1.03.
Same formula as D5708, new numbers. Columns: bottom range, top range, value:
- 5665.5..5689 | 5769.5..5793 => 1.06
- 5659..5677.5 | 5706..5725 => 1.04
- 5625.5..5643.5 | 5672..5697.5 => 1.03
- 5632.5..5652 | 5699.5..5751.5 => 1.06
